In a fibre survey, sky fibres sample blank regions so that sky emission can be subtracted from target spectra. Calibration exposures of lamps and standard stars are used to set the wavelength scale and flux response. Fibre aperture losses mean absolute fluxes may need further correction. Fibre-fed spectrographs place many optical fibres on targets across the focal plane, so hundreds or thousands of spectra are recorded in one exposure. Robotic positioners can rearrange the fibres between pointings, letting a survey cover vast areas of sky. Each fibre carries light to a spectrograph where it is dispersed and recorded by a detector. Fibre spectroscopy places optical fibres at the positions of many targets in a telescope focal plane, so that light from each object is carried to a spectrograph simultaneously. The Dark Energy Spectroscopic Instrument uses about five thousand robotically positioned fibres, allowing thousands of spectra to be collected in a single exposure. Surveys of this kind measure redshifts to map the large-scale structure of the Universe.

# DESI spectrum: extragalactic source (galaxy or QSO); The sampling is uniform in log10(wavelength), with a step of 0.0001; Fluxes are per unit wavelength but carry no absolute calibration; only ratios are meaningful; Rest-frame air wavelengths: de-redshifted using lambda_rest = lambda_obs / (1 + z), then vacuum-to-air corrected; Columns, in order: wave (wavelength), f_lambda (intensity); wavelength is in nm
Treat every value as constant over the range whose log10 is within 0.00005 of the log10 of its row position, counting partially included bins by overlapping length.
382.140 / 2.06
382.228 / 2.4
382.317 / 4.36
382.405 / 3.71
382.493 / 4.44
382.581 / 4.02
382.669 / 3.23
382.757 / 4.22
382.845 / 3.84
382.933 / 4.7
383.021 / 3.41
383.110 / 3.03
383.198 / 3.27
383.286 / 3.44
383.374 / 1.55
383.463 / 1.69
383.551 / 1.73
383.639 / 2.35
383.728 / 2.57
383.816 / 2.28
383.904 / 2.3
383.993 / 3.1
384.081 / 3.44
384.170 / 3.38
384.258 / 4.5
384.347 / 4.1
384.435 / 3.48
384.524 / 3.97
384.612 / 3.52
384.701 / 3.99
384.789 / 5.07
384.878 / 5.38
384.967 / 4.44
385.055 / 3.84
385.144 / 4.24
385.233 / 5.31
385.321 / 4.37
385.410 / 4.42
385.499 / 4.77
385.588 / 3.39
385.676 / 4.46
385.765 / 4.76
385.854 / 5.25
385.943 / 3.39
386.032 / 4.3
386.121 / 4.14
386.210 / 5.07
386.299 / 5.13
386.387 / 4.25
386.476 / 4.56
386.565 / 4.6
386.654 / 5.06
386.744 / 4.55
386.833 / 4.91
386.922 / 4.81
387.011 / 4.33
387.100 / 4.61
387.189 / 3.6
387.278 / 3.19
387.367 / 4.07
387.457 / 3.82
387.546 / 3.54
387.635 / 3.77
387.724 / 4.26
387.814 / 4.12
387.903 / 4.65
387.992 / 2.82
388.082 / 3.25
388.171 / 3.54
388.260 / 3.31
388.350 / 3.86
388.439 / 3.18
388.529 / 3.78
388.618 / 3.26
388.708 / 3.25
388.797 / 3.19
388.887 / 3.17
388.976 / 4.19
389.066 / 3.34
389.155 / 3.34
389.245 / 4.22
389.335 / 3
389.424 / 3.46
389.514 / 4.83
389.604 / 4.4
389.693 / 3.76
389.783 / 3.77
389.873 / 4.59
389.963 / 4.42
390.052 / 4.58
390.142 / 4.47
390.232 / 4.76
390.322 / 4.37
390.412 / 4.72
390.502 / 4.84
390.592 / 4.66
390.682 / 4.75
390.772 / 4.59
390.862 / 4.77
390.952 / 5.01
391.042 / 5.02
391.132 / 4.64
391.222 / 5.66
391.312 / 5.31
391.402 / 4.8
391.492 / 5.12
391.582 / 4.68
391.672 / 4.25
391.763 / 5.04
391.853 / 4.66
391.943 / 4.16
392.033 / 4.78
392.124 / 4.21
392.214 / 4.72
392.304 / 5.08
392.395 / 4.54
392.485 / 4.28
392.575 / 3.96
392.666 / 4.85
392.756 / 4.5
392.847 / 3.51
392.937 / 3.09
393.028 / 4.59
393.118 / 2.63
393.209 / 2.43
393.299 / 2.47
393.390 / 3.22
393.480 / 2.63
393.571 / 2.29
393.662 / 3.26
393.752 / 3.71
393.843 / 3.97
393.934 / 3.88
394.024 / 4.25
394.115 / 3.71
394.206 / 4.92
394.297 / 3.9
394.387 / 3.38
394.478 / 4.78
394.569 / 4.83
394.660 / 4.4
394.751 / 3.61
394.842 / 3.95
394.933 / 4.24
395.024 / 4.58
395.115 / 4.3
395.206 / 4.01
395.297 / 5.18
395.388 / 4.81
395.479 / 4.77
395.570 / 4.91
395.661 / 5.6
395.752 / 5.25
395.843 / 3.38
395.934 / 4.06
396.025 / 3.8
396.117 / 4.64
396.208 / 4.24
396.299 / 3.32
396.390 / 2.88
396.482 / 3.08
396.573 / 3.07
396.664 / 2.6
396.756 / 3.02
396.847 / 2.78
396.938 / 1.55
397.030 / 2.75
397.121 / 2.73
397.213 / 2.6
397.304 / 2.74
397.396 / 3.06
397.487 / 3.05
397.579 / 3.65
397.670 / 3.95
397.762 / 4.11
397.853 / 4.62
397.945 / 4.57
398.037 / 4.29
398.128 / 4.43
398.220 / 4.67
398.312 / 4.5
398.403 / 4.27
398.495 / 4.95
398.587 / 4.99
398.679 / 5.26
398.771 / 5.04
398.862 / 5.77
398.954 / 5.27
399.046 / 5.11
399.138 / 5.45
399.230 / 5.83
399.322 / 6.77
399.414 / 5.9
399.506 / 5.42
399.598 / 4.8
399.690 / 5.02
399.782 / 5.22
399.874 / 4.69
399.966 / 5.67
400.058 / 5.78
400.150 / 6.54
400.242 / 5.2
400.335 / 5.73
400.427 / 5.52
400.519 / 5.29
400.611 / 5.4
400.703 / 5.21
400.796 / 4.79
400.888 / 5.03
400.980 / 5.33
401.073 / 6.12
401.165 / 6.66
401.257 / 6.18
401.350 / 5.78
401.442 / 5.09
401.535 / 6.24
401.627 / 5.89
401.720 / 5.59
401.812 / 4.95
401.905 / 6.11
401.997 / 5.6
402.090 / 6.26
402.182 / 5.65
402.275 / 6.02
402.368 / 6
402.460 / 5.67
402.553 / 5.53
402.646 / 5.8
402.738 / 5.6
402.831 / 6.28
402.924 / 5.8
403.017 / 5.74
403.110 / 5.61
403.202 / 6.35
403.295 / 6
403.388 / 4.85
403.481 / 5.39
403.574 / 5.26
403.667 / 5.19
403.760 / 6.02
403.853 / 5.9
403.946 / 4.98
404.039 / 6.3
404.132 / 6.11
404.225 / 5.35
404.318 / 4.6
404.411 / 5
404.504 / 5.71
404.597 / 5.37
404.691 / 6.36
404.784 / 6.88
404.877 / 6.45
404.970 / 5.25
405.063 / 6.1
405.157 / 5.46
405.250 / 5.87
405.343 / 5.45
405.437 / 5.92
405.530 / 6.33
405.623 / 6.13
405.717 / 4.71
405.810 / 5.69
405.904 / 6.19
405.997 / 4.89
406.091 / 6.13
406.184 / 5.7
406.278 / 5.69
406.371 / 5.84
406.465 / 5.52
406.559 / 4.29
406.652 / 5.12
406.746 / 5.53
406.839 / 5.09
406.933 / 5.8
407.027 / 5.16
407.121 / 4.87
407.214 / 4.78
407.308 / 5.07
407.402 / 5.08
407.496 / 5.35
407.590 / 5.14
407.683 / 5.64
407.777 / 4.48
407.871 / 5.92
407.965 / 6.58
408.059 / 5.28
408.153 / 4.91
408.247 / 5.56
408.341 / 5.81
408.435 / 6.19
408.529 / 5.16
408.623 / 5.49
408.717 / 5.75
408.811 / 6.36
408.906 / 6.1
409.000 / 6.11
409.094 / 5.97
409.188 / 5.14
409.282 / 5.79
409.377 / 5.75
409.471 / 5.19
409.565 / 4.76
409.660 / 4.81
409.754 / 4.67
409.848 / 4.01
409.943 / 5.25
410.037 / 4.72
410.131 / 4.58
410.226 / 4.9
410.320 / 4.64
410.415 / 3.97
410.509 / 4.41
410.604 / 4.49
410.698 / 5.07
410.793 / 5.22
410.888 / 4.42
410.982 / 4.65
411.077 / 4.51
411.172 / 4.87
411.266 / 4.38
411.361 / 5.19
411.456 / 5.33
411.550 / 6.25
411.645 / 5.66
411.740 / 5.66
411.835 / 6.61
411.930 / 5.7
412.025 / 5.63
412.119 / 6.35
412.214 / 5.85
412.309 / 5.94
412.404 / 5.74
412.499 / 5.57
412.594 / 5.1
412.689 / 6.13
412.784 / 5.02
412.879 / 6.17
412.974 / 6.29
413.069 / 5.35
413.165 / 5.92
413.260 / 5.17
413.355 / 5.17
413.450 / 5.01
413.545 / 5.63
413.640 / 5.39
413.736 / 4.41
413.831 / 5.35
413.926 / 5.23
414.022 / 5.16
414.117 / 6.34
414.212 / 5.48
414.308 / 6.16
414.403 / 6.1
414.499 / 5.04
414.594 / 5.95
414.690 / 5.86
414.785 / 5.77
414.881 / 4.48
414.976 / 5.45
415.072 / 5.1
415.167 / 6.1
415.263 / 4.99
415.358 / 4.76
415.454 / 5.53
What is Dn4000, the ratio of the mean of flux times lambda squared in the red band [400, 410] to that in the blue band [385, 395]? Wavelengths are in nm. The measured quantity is 1.45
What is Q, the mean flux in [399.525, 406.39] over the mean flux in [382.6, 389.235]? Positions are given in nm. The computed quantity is 1.5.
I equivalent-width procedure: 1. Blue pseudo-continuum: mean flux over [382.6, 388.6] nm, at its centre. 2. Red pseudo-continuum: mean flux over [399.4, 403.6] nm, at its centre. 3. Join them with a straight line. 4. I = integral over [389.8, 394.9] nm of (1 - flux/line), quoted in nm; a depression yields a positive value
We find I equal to 0.381 nm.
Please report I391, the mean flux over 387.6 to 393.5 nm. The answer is 4.11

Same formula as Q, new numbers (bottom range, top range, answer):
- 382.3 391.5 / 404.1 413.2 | 1.35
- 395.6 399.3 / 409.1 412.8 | 1.28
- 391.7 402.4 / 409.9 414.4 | 1.18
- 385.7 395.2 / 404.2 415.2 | 1.31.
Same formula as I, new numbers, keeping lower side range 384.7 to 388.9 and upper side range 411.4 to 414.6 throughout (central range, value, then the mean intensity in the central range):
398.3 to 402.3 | -0.47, 5.5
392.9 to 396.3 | 0.46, 3.99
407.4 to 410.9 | 0.12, 5.24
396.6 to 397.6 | 0.42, 2.76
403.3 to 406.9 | -0.29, 5.6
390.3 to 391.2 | -0.08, 4.77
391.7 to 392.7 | -0.02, 4.56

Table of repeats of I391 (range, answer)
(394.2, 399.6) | 4.23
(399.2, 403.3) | 5.68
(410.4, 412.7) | 5.32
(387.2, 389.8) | 3.67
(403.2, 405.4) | 5.66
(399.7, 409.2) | 5.61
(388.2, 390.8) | 4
